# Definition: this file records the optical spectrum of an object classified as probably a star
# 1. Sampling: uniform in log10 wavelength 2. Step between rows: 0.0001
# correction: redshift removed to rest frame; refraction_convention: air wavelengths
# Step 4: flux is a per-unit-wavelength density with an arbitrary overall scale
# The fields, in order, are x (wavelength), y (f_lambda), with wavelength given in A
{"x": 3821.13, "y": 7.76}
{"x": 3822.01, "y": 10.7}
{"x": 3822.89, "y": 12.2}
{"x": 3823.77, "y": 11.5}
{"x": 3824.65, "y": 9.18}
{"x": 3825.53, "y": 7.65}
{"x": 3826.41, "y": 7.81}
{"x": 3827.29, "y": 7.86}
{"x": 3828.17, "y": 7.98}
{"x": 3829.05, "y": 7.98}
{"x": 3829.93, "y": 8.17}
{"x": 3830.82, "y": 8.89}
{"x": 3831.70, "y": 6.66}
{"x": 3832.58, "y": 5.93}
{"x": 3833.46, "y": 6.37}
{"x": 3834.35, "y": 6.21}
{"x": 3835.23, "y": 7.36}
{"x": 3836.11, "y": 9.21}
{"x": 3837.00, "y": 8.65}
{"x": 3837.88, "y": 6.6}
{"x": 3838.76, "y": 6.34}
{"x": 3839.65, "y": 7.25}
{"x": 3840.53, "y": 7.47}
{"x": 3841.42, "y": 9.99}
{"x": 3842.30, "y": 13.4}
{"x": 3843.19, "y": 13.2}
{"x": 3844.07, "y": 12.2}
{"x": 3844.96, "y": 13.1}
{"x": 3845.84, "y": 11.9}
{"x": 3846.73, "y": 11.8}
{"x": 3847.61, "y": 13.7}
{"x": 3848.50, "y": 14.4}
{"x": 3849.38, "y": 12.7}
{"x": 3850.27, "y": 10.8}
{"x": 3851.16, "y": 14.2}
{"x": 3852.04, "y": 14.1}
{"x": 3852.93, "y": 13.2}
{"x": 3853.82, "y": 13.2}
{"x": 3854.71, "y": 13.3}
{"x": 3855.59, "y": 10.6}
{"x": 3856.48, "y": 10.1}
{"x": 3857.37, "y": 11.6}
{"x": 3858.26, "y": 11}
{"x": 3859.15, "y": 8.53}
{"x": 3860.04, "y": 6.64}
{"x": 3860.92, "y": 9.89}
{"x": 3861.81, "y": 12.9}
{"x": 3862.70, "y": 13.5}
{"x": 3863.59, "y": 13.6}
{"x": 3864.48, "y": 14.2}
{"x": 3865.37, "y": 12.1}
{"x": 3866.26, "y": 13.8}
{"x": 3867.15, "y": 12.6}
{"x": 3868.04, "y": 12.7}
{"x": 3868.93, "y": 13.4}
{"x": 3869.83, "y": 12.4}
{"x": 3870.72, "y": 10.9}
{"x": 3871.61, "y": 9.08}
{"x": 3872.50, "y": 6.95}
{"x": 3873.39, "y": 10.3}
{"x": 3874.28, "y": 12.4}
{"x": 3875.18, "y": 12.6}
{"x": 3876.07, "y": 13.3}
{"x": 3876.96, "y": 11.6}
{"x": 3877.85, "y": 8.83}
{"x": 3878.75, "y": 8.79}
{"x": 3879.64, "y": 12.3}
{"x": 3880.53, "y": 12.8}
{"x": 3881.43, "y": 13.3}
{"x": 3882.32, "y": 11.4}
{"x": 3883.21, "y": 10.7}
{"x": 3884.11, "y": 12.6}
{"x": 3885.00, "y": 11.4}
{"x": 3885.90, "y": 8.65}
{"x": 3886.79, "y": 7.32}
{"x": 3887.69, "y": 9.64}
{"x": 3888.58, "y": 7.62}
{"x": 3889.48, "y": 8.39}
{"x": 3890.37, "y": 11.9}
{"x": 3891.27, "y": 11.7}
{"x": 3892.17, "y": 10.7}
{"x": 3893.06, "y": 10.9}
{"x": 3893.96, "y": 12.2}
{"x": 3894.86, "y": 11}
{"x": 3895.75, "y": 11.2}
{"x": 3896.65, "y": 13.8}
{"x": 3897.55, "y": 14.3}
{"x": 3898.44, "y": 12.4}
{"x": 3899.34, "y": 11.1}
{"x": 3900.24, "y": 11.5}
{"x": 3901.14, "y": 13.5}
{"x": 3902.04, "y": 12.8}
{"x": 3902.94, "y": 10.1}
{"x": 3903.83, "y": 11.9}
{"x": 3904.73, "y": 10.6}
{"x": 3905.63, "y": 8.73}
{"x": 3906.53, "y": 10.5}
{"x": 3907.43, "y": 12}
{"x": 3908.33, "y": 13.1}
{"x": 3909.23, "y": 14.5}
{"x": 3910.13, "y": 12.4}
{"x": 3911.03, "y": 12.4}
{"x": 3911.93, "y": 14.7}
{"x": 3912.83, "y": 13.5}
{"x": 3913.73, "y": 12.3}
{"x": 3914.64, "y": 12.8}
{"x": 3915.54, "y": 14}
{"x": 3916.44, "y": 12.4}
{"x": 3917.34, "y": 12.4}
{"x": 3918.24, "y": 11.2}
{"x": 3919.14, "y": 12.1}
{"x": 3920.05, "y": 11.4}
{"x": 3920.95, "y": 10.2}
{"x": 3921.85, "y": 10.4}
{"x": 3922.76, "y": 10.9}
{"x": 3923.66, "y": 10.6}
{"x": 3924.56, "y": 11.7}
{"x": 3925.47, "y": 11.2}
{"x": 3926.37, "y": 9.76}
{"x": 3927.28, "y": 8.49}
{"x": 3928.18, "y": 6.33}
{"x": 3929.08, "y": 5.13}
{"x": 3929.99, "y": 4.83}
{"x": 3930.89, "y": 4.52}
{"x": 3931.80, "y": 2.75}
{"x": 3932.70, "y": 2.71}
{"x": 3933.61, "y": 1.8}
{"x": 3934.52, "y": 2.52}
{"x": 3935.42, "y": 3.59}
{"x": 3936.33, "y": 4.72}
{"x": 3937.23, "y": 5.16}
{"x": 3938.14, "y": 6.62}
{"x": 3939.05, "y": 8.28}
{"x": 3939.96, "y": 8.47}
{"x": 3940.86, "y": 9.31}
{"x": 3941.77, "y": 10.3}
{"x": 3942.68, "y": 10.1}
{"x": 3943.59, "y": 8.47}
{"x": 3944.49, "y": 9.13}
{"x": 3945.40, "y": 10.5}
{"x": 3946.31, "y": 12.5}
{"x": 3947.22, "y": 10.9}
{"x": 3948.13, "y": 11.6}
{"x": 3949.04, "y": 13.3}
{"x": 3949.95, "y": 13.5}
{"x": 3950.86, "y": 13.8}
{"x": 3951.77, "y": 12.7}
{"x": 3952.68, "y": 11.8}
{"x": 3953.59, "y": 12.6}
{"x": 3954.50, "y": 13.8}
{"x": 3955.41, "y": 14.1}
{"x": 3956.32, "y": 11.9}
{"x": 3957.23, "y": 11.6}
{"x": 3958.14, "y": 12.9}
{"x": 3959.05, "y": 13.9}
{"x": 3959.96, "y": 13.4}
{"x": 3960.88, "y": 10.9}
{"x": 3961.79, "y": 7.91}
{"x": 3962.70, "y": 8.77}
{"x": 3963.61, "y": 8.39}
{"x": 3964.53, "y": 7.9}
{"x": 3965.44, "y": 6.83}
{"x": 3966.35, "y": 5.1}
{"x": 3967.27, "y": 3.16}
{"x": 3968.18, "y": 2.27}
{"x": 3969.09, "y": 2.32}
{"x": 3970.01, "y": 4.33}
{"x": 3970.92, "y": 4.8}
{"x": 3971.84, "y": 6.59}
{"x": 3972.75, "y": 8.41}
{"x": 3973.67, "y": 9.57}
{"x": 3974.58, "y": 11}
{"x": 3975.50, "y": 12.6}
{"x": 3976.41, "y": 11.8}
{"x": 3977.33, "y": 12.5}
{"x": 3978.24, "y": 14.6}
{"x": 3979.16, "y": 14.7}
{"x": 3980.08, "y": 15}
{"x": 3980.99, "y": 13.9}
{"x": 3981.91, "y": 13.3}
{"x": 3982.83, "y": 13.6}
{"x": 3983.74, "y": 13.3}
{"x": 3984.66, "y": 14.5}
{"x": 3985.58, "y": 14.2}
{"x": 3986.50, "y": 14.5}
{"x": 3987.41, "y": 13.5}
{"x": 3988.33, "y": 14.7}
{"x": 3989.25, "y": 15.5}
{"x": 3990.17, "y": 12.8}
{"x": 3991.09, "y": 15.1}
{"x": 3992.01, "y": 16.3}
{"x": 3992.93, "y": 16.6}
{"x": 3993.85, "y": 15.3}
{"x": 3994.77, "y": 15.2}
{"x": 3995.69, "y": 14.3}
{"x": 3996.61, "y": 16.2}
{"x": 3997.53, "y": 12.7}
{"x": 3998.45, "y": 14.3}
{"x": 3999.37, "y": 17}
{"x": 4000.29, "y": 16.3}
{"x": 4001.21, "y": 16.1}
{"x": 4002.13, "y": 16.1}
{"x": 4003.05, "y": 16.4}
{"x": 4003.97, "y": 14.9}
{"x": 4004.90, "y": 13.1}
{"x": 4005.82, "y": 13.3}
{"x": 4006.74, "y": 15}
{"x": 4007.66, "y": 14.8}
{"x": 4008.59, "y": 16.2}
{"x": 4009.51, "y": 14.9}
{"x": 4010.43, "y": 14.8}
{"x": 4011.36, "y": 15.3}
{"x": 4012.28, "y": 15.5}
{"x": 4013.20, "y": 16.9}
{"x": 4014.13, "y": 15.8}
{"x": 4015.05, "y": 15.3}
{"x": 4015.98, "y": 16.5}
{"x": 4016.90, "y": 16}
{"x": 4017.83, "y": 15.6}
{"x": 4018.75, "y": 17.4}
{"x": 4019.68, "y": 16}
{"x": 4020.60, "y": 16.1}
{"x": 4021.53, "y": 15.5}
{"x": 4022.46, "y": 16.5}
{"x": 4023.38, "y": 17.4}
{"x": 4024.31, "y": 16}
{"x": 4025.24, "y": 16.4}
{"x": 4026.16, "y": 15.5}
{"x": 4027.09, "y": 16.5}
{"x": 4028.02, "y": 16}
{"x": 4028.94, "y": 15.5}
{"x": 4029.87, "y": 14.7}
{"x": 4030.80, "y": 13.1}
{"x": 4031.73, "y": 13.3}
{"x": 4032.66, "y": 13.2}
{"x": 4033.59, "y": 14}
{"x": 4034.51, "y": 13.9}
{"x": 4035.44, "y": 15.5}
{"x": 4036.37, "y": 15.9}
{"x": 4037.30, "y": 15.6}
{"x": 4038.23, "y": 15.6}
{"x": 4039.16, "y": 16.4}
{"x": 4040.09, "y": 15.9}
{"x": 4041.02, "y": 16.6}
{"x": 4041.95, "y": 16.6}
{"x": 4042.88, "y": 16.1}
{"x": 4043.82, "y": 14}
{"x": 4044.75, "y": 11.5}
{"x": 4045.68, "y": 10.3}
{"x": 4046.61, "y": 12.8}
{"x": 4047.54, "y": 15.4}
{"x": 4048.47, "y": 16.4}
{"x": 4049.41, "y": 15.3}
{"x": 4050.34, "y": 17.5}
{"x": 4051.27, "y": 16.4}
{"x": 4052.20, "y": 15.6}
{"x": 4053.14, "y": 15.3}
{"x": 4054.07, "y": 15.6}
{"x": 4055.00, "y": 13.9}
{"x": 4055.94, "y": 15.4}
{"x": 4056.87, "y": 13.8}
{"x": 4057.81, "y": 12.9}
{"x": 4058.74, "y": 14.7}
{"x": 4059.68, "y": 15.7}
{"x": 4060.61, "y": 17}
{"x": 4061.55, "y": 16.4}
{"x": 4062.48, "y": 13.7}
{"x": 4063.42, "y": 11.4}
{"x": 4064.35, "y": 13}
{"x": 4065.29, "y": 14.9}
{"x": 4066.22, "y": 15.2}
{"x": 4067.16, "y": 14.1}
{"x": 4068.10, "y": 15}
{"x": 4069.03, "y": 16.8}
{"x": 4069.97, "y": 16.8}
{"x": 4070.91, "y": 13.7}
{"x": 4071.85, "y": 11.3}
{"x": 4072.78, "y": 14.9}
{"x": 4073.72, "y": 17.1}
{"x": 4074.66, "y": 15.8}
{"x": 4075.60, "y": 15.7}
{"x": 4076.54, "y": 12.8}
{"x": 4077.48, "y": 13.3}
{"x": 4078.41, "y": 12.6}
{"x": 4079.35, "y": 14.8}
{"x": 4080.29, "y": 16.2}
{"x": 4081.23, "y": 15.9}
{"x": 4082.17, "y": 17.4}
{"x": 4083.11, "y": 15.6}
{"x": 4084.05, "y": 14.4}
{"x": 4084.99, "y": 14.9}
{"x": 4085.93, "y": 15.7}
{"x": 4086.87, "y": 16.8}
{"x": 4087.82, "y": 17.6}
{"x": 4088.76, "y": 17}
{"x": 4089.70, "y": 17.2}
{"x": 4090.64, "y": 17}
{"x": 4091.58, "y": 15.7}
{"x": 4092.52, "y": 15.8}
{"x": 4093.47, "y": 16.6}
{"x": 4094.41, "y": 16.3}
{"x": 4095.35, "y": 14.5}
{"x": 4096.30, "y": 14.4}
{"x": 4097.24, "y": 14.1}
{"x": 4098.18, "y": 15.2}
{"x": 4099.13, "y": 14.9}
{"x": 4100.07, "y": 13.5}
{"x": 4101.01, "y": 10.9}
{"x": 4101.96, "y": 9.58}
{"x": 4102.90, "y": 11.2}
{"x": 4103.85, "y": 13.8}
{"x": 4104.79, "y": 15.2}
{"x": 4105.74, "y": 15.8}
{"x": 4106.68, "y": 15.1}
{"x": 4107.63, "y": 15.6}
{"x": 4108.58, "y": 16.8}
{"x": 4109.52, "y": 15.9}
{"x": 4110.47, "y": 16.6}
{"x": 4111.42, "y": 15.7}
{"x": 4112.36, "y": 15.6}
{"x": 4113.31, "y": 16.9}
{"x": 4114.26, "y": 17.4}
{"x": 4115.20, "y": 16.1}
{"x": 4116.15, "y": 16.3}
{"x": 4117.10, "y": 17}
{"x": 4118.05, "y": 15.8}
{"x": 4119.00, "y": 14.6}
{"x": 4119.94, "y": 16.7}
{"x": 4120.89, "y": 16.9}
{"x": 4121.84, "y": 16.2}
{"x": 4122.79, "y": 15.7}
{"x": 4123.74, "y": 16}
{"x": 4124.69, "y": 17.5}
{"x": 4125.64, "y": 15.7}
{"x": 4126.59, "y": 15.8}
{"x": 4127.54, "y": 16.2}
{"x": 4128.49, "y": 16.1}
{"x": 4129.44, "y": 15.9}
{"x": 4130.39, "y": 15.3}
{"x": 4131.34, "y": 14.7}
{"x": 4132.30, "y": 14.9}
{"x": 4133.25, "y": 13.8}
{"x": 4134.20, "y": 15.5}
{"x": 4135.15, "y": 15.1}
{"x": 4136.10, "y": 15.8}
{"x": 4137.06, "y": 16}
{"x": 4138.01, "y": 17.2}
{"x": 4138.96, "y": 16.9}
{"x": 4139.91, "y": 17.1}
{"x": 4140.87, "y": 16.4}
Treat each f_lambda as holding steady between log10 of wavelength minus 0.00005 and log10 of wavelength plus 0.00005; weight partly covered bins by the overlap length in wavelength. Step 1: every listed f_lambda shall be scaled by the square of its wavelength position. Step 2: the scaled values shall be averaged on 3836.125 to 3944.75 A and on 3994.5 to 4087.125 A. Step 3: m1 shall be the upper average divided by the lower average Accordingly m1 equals 1.5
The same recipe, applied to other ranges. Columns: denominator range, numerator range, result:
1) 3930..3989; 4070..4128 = 1.68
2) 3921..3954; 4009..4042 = 1.88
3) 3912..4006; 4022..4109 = 1.44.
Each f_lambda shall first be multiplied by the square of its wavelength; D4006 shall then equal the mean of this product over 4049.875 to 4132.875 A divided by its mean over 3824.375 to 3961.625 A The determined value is 1.60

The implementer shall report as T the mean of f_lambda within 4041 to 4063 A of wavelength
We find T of 14.9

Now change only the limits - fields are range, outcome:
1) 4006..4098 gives 15.3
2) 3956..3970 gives 8.31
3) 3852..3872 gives 11.8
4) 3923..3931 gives 8.3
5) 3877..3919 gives 11.6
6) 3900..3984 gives 10.1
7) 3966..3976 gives 6.42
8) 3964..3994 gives 11.2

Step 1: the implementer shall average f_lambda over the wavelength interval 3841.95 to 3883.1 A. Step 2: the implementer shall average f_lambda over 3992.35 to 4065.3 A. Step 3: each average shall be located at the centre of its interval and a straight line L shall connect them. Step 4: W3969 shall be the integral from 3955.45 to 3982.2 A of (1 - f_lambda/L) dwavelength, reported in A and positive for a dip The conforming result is 8.2 A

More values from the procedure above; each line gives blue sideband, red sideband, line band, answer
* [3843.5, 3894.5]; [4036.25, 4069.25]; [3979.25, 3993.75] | -0.82 A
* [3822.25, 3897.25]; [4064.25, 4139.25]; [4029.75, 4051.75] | -0.98 A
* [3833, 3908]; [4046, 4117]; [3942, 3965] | 2.27 A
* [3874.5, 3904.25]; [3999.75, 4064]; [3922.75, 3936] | 6.50 A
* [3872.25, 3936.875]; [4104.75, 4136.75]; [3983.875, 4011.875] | -4.92 A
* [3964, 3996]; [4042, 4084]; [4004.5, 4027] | -4.90 A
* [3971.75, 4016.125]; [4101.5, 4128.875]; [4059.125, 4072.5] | 0.42 A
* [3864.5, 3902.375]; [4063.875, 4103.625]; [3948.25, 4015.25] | 2.39 A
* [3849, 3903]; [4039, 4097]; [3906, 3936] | 6.47 A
